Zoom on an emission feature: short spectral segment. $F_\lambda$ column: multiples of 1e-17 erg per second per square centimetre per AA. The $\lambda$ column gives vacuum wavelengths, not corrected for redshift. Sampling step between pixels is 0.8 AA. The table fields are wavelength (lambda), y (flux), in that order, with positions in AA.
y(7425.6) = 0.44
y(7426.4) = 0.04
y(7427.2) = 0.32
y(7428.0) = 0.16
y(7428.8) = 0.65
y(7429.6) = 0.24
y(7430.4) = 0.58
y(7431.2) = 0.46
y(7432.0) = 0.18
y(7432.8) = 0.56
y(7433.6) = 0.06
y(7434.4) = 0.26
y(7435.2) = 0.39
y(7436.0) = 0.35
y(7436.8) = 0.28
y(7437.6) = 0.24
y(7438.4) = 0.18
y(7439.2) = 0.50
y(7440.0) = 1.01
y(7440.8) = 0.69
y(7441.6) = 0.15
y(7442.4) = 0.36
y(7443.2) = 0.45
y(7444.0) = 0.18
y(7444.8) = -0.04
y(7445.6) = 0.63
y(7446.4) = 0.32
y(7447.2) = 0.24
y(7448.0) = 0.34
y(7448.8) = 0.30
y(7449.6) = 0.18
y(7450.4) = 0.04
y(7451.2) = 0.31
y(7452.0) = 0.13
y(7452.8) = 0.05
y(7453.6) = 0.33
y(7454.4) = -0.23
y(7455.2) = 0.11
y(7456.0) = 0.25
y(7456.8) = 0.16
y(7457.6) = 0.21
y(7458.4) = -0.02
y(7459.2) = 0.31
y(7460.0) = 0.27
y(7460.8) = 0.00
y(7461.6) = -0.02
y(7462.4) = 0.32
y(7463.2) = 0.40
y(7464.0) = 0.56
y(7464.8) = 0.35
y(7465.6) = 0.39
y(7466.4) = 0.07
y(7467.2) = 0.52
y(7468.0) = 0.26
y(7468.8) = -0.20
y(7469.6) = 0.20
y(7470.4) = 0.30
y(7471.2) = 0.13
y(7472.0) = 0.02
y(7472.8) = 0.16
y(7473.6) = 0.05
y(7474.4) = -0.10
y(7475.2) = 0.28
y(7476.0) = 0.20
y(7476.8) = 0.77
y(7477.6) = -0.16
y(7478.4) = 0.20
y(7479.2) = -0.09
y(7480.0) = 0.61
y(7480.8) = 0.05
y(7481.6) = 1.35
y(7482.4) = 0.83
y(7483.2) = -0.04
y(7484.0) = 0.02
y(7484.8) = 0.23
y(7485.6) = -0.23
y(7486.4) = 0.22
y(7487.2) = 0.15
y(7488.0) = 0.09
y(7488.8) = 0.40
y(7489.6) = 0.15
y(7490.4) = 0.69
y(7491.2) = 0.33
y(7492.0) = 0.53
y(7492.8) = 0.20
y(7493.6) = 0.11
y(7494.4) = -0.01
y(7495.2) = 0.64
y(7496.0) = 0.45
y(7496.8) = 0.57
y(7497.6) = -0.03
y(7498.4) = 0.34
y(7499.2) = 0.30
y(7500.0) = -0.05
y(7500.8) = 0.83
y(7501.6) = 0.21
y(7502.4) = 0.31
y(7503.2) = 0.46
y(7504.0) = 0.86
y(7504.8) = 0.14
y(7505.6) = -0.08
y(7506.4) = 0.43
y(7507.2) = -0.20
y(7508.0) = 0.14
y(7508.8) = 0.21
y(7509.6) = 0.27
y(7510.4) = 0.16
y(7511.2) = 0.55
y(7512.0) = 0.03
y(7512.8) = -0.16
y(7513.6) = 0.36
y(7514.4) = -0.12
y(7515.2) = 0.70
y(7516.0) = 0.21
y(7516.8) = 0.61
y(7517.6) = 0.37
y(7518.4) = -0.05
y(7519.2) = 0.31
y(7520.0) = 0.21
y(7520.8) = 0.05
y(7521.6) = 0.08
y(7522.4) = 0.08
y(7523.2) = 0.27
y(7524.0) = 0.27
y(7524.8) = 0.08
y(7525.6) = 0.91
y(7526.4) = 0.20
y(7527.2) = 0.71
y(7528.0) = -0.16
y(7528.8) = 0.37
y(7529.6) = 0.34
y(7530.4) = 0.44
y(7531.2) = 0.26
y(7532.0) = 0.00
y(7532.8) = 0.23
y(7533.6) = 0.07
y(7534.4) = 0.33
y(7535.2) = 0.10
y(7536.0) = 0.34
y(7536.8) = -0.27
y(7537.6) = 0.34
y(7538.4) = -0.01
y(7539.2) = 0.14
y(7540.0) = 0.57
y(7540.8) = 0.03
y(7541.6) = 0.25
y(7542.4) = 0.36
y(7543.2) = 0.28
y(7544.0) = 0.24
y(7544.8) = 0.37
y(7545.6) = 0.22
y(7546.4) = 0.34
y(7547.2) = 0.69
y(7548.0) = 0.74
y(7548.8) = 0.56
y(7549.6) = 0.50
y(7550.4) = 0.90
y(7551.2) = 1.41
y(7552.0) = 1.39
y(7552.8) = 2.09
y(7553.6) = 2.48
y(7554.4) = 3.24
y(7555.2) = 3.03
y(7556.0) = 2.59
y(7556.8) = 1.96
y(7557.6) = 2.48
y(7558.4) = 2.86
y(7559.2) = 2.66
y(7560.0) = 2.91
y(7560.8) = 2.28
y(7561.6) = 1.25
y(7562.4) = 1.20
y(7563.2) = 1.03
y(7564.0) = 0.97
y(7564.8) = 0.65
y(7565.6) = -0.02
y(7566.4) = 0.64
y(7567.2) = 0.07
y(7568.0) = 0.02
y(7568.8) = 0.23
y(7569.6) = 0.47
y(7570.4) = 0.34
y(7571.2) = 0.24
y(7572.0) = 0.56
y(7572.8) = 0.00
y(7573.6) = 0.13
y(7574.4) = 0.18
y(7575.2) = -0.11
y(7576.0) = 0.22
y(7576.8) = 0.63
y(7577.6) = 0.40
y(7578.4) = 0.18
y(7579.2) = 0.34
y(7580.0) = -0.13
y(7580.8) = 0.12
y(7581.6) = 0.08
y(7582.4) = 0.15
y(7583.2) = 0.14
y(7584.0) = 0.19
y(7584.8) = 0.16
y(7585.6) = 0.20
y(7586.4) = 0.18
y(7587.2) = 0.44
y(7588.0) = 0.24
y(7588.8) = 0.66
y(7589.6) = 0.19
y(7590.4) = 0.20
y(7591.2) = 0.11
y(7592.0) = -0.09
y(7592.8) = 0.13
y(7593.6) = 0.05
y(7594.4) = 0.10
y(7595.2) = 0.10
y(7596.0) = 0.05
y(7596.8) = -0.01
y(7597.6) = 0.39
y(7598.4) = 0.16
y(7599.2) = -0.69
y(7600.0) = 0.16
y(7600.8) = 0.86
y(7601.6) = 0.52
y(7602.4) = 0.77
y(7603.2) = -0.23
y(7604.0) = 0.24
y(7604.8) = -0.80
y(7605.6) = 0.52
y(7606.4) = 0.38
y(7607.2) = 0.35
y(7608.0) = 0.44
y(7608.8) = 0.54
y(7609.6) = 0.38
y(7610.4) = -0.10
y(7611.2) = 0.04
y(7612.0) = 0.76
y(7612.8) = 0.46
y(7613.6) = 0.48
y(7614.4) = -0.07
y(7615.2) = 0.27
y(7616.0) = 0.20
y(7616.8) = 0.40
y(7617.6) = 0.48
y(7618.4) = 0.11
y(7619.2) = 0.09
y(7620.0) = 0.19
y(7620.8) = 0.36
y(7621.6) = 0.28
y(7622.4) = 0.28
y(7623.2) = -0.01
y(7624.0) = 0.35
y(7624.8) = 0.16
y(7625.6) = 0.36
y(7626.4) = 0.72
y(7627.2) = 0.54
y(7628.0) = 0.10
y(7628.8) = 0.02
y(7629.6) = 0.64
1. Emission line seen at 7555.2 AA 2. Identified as [O II] 3727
